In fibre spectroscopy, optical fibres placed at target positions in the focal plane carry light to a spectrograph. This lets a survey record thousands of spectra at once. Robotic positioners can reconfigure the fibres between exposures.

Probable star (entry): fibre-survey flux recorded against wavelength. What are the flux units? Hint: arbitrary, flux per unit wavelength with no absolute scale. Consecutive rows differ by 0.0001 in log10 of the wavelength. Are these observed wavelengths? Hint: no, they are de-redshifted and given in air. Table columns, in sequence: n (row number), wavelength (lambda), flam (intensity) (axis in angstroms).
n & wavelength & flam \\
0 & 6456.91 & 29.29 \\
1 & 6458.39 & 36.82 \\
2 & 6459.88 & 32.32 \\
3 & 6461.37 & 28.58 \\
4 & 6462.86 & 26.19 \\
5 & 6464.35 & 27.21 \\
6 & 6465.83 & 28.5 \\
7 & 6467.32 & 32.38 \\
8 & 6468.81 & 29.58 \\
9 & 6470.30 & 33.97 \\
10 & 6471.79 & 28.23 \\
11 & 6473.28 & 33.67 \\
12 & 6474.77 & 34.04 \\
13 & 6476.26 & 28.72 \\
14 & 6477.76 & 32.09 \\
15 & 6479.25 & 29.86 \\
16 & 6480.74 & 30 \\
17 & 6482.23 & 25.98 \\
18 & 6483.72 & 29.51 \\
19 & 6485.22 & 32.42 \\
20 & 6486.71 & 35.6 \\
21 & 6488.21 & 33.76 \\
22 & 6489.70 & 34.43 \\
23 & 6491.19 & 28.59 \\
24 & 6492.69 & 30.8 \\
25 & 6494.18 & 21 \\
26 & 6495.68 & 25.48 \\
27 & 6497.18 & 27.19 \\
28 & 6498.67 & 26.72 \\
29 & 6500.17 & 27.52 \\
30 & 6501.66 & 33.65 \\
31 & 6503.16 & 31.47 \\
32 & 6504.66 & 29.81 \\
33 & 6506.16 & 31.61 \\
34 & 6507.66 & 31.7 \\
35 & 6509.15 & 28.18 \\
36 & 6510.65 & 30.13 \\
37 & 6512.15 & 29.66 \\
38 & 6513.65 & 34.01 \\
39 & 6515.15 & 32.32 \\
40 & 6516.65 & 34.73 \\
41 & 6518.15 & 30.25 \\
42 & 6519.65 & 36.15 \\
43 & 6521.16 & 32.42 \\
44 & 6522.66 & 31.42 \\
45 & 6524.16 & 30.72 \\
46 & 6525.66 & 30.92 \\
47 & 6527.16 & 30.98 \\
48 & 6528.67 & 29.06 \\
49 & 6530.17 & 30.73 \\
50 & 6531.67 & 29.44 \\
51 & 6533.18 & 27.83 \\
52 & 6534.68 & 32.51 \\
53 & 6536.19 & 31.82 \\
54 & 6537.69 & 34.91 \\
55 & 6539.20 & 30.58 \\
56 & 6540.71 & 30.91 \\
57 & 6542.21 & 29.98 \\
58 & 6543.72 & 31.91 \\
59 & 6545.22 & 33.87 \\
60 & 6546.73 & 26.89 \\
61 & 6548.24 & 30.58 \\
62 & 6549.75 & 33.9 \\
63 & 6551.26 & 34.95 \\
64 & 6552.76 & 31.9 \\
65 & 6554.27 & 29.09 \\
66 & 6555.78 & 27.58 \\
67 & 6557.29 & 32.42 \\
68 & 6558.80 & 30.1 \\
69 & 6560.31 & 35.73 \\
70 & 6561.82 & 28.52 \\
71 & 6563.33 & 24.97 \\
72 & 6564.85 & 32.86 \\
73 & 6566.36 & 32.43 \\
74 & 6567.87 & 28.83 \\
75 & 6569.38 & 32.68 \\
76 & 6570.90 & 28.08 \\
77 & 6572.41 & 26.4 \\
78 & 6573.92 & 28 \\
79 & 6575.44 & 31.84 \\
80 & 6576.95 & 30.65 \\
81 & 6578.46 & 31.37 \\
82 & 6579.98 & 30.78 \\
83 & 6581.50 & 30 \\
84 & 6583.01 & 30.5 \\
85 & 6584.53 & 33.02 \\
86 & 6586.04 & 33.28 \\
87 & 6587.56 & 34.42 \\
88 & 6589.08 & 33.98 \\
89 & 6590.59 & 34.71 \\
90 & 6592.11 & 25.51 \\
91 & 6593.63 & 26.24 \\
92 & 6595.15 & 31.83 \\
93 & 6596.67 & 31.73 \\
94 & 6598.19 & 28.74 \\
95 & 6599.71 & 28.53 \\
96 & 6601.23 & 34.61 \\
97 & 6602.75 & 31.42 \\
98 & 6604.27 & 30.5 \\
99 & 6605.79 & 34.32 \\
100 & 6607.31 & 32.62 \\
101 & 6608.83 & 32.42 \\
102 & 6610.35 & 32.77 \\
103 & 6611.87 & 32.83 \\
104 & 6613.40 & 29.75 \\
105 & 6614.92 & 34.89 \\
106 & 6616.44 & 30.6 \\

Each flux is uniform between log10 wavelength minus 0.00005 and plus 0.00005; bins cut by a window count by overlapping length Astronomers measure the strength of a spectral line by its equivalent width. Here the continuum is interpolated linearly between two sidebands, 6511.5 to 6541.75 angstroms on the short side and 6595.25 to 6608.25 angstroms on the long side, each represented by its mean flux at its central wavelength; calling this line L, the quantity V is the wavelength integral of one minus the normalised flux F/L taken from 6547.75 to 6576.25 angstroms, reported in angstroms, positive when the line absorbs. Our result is 0.9 angstroms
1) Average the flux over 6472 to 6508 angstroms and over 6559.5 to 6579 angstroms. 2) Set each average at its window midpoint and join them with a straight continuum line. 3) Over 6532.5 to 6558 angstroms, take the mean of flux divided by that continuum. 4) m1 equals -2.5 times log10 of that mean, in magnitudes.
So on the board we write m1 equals -0.04 mag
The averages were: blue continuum 30.2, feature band 31.3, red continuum 30.2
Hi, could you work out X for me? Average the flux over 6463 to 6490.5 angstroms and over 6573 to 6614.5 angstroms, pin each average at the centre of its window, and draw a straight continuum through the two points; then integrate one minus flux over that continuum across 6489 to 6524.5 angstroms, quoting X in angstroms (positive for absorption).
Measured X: 0.8 angstroms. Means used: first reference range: 31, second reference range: 31.4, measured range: 30.4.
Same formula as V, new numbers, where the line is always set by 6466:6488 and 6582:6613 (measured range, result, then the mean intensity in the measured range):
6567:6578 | 0.7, 29.6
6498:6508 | 0.3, 30.3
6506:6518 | -0.1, 31.5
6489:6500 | 1.2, 27.7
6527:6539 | 0.2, 30.9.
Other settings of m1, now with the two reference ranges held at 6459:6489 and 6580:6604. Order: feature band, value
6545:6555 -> -0.016 mag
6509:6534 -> -0.011 mag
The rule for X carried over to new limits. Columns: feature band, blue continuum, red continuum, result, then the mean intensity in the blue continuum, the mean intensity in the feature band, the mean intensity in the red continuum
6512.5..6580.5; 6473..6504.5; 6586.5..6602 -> -1.0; 30.1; 31.1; 31.1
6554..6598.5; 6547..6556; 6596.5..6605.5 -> 0.9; 31.3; 30.6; 31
